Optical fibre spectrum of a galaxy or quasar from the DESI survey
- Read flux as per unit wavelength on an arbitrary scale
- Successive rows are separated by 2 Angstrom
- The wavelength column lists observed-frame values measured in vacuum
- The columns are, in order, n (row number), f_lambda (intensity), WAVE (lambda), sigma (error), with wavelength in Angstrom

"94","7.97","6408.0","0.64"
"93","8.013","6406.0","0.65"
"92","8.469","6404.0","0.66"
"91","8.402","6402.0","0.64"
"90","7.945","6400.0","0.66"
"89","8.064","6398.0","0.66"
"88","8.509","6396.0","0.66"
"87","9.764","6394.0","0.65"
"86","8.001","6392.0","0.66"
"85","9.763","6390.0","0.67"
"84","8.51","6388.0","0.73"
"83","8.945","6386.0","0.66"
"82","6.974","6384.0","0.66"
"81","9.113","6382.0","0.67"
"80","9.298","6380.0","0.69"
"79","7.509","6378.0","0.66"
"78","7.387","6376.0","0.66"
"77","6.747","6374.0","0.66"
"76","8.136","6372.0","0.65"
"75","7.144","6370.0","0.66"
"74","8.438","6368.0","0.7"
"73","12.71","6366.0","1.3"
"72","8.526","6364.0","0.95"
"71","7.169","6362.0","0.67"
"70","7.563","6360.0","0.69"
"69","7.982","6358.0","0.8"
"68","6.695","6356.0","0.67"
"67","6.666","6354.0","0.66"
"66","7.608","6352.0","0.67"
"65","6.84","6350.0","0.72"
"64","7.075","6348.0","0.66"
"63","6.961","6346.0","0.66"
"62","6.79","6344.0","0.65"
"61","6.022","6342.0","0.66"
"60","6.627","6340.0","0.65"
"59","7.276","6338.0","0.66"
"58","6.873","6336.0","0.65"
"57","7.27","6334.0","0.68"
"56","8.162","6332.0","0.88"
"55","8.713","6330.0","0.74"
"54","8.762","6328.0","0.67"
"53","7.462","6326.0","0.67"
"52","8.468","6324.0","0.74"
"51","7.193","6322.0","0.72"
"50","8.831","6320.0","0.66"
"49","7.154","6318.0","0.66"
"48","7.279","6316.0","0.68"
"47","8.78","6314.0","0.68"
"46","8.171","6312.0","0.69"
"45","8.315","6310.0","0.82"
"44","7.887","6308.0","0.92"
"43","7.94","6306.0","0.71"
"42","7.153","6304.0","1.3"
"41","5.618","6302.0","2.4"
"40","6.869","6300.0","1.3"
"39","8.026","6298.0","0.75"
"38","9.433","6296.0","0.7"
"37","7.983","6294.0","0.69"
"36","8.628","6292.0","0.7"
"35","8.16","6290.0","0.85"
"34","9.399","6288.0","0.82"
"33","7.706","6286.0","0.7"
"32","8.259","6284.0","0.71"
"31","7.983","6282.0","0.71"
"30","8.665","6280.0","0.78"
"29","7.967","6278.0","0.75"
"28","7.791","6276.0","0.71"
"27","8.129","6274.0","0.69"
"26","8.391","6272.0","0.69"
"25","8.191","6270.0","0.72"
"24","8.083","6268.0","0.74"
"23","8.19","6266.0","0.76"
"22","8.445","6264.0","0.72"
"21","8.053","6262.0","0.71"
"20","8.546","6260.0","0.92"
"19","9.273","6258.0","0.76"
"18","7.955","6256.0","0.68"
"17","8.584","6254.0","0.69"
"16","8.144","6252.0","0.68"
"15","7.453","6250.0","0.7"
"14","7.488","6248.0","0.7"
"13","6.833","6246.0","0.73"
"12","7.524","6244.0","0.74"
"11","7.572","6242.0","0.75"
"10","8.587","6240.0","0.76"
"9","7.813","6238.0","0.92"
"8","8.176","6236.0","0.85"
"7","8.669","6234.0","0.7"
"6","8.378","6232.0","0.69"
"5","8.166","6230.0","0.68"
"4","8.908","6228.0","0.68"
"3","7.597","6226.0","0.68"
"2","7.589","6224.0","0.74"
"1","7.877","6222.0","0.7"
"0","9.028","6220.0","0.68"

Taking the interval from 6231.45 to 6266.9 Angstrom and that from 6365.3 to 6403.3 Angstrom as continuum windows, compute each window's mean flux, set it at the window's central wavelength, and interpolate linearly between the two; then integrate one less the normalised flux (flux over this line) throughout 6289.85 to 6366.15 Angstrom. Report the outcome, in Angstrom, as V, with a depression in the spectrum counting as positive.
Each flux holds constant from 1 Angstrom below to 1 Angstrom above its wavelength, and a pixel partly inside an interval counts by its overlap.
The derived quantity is 5.8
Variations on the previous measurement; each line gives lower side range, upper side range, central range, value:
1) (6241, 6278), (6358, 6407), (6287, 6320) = 0.8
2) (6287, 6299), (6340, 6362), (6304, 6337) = -0.4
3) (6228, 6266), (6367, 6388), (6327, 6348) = 1.8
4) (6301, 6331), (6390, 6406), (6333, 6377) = 3.7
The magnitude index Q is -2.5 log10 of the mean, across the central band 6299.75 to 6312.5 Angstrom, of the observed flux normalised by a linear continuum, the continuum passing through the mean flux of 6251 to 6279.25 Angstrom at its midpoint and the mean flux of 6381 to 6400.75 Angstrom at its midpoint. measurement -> 0.13 mag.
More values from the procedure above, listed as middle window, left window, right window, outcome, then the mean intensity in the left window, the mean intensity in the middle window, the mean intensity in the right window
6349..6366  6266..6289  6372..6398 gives 0.09 mag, 8.23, 7.69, 8.36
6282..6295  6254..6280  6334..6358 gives -0.06 mag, 8.28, 8.33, 6.92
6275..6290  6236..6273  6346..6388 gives -0.03 mag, 8.07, 8.25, 7.92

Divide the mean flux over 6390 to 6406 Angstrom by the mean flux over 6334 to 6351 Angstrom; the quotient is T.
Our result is 1.24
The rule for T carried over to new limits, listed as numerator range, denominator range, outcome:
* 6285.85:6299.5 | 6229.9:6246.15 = 1.06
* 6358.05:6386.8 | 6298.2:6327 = 1.08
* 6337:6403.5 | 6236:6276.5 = 0.98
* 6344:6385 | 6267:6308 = 0.97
